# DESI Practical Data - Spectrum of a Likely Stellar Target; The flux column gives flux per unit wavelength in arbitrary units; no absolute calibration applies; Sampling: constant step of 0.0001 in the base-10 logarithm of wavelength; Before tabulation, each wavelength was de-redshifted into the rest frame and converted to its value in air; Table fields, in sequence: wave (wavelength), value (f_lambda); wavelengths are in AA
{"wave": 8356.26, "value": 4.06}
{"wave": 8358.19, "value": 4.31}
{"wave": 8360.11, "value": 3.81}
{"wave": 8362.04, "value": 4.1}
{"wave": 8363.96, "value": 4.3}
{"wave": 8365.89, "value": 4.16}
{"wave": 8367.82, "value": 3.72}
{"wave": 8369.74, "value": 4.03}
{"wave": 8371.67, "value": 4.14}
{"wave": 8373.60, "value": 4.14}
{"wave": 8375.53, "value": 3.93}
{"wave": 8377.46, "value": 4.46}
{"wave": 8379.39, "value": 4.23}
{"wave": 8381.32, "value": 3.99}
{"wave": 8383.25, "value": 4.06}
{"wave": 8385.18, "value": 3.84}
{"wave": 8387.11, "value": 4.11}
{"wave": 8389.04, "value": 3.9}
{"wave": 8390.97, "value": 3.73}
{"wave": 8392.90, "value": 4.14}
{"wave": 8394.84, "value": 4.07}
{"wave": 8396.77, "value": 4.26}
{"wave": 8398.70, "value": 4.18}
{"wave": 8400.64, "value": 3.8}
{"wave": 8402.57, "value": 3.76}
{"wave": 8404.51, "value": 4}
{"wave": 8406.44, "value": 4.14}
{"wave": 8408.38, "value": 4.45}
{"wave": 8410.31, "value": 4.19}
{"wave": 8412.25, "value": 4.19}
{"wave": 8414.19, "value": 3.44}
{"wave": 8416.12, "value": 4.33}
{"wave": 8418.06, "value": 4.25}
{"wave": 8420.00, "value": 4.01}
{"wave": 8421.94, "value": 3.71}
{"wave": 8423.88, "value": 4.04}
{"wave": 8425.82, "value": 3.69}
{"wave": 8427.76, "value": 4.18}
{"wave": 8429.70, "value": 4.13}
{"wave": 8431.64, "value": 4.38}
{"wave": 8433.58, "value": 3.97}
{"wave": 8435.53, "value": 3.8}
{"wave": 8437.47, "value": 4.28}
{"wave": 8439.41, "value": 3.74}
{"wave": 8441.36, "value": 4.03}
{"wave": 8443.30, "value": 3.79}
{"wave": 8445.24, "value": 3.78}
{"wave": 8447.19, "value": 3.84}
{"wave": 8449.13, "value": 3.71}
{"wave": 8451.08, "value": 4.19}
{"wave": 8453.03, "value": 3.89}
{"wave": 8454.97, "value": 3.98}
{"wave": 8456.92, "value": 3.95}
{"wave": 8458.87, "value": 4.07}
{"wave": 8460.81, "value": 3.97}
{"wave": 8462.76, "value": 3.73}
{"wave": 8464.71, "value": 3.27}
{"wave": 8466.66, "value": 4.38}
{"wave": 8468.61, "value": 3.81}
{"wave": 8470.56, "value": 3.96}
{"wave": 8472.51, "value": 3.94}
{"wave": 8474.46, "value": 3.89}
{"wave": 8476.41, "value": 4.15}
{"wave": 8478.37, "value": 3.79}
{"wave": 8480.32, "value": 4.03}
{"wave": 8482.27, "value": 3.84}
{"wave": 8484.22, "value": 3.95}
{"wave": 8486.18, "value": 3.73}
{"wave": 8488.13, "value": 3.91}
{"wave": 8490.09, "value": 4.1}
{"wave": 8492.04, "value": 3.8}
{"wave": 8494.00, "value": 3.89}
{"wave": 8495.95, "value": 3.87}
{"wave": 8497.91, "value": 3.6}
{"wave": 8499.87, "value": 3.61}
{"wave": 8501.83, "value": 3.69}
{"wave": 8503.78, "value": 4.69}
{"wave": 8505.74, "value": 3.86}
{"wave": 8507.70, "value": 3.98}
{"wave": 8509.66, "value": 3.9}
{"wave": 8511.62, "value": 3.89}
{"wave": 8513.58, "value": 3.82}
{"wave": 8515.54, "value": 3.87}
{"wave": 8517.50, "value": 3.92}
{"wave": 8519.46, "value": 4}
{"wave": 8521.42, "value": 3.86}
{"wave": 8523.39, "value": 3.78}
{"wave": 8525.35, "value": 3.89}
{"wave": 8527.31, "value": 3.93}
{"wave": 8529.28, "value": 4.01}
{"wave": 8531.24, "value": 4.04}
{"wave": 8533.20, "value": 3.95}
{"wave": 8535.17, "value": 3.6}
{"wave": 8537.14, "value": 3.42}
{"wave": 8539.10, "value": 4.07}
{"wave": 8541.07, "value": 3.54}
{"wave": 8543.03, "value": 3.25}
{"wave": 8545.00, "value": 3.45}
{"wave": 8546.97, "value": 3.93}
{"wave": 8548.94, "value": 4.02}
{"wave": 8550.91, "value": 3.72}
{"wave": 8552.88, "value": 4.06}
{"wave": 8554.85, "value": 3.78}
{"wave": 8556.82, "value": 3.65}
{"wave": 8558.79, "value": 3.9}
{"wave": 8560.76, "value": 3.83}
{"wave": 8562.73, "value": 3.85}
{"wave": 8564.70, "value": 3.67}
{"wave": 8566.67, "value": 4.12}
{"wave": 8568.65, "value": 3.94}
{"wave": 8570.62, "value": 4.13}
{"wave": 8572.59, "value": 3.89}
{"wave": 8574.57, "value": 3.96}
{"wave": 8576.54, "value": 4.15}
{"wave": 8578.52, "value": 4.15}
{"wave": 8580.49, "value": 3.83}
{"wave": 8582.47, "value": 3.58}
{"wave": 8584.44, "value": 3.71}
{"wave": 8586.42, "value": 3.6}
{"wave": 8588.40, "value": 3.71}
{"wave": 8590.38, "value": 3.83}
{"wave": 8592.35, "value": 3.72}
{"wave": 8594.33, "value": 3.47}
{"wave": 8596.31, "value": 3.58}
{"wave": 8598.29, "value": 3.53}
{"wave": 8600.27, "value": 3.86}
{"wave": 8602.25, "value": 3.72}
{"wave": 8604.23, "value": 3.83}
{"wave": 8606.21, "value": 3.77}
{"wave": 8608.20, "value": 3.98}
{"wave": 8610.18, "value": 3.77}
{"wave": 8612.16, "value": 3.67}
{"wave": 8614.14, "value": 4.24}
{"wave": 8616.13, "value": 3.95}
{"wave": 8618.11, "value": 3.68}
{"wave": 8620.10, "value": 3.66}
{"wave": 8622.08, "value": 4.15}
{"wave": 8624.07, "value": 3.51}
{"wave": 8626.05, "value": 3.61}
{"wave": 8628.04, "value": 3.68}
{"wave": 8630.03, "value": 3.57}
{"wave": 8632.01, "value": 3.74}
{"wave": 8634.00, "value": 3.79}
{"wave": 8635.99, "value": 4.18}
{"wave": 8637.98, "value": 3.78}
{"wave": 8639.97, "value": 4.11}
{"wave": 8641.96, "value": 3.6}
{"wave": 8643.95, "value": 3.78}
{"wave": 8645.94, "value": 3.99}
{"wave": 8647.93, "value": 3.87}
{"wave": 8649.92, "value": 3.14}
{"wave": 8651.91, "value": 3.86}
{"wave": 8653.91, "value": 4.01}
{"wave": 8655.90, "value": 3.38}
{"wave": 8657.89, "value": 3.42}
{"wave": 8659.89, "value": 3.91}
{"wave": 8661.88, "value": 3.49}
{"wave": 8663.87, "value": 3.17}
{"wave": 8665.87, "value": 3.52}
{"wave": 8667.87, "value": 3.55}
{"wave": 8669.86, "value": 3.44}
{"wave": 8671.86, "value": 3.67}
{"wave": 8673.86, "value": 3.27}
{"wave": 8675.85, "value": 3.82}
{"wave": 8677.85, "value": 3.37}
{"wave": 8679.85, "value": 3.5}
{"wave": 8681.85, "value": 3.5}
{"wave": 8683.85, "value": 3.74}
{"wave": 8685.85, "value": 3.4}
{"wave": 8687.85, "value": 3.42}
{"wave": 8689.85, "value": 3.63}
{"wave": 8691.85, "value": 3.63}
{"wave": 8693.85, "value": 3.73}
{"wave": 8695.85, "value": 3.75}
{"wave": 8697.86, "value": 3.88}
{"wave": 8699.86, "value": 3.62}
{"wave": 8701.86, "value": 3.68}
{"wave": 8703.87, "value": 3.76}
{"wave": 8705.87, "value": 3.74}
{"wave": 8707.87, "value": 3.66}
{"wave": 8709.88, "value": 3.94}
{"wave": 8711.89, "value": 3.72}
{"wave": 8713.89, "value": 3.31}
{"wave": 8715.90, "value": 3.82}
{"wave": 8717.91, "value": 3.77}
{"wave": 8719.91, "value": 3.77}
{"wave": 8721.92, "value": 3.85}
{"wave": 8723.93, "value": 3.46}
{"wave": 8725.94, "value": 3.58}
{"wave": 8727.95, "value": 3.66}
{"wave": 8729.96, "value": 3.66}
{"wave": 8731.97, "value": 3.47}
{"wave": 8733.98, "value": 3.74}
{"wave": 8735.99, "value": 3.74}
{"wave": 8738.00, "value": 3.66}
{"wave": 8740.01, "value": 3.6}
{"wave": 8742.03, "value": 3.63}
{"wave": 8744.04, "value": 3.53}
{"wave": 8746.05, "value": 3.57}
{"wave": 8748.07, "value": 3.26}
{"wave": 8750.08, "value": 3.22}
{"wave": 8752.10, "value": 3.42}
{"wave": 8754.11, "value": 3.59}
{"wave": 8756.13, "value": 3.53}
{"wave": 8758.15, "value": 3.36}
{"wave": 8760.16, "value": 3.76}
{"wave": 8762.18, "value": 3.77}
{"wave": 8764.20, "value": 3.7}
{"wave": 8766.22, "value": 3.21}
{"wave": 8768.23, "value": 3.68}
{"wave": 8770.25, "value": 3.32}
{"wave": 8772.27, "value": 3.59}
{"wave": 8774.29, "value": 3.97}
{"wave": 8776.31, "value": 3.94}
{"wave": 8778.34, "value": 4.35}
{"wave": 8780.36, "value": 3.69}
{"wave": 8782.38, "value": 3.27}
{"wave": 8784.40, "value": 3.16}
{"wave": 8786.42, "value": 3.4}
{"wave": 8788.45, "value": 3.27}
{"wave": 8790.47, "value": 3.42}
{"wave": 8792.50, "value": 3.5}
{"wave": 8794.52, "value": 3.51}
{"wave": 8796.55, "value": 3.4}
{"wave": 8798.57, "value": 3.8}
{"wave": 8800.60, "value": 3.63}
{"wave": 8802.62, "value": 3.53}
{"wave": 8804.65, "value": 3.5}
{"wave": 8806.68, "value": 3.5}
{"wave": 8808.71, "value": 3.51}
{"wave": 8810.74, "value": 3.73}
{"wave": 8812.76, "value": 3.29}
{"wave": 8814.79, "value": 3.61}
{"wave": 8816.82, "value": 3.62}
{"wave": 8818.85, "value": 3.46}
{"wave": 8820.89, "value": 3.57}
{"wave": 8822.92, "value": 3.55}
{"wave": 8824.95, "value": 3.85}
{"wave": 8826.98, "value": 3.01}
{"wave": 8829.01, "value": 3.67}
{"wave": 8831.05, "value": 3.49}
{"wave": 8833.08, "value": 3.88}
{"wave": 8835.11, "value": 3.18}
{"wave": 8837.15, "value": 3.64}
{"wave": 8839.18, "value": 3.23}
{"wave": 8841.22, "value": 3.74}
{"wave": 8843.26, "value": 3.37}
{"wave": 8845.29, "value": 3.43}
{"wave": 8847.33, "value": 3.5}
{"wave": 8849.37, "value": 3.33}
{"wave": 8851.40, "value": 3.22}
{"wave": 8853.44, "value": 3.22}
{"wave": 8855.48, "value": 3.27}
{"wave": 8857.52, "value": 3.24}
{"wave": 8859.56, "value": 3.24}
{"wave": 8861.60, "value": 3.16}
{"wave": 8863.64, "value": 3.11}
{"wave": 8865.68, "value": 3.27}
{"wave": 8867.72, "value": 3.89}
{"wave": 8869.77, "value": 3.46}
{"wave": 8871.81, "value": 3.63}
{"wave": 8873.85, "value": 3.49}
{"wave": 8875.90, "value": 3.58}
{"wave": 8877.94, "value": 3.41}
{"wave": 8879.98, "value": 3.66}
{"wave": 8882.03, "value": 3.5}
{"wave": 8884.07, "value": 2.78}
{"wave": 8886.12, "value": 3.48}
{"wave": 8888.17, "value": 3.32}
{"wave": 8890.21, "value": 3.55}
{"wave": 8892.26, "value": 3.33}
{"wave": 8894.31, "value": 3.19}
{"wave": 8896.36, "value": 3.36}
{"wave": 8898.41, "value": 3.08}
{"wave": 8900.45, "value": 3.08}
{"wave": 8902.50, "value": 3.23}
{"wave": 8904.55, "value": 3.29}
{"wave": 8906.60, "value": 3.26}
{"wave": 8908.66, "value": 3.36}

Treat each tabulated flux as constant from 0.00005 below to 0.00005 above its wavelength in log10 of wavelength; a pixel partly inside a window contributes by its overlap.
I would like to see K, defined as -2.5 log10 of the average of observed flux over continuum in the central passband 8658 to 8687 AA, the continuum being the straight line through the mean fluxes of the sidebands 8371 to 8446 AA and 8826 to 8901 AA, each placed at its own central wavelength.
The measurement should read 0.040 mag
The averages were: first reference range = 4.03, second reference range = 3.38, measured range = 3.52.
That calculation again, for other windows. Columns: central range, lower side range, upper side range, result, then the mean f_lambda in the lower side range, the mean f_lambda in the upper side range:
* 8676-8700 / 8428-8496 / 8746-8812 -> 0.02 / 3.93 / 3.55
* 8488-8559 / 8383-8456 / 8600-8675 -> 0.01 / 4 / 3.72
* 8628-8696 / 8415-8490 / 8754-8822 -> 0.02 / 3.95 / 3.56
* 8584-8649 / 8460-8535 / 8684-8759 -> -0.01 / 3.9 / 3.62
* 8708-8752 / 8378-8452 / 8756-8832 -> 0.01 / 4.01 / 3.56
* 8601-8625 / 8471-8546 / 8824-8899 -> -0.03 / 3.86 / 3.4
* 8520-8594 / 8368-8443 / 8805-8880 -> 0.00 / 4.04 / 3.46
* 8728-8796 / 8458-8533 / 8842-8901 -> -0.01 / 3.91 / 3.35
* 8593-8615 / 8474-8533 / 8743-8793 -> 0.00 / 3.91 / 3.54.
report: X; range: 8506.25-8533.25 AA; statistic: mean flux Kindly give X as 3.92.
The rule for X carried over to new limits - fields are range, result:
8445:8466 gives 3.86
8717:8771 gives 3.58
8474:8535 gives 3.91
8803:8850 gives 3.51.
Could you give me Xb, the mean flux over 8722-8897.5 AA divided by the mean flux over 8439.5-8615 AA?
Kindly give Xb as 0.9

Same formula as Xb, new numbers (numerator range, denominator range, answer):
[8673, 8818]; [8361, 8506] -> 0.90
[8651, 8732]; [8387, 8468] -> 0.91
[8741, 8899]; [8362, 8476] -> 0.87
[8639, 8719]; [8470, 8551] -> 0.94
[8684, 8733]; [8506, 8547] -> 0.96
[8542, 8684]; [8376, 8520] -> 0.94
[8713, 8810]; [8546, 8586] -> 0.92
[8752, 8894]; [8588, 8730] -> 0.95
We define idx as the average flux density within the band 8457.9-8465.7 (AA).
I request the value 3.76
